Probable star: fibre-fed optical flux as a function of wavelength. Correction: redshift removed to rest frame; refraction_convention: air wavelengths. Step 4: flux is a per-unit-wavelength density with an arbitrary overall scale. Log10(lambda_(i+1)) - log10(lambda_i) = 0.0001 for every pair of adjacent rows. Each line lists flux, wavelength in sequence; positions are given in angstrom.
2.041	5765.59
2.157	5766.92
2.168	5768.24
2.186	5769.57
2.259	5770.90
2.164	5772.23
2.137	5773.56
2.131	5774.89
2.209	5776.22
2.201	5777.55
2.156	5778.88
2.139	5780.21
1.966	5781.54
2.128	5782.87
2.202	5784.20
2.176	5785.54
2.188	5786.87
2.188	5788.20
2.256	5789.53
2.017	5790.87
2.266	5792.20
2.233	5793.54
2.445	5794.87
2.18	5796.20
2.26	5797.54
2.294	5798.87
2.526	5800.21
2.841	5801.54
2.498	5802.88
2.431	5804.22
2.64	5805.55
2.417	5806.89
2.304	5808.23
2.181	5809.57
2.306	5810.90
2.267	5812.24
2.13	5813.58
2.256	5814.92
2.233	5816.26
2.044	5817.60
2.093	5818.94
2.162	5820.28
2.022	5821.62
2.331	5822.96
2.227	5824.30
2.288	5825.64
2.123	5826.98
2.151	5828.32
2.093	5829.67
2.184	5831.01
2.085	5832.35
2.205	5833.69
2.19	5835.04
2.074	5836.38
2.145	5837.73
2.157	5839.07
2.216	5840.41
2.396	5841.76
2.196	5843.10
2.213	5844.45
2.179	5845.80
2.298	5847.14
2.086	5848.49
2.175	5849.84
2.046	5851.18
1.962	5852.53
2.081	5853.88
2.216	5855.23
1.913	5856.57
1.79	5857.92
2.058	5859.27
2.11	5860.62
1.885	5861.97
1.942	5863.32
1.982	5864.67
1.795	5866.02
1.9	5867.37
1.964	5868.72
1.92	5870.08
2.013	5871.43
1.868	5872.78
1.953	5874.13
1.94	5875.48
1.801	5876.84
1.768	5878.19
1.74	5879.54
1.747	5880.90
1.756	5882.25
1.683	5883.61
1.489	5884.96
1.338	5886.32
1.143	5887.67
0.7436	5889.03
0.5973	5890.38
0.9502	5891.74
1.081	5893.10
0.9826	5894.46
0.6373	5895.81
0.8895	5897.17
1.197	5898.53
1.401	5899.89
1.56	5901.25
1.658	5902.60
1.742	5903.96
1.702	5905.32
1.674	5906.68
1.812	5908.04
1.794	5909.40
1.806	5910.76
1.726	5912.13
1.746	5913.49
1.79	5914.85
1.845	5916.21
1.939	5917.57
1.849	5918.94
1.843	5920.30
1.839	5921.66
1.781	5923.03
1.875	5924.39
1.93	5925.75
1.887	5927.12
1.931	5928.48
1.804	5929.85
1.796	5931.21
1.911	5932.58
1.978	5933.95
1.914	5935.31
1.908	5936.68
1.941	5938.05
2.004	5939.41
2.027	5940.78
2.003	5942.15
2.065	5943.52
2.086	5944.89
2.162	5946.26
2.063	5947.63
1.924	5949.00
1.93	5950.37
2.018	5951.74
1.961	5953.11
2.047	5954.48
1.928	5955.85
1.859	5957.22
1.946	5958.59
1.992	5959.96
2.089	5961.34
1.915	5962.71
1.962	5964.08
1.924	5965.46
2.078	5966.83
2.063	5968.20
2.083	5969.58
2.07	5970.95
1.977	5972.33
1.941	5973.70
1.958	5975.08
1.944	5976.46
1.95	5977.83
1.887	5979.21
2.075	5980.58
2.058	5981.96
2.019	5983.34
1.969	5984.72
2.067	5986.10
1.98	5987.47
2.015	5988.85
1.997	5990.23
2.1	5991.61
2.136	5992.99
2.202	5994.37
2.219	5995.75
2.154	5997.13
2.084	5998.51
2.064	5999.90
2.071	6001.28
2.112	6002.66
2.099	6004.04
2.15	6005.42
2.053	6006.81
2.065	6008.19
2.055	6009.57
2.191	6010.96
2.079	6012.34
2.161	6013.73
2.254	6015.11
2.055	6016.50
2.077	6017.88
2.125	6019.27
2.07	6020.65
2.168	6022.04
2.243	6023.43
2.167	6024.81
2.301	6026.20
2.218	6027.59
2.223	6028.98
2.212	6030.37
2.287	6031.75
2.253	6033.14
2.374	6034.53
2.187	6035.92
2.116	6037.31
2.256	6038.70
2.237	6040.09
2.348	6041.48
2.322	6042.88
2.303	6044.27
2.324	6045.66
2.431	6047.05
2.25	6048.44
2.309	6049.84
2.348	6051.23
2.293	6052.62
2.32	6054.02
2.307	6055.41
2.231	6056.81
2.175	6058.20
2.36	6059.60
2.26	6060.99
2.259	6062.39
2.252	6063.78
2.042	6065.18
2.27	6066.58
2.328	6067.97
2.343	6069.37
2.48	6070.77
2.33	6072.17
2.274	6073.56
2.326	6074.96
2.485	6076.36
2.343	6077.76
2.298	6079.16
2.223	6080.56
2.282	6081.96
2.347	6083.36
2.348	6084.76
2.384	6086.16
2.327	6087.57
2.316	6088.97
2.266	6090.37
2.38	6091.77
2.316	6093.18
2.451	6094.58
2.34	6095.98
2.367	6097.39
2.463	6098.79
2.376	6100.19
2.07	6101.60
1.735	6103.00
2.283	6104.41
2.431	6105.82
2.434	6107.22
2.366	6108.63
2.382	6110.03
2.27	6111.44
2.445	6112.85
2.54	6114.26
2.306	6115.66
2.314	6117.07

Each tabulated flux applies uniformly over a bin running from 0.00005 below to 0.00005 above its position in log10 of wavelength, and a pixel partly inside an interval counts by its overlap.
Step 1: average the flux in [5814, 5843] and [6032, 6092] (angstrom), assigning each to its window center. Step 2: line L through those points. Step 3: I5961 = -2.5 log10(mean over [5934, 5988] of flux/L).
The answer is 0.129 mag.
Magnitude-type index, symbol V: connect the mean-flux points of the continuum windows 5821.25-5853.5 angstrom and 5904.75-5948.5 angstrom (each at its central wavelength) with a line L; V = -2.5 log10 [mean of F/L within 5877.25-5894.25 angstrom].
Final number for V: 0.45 mag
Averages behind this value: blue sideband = 2.17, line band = 1.33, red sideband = 1.89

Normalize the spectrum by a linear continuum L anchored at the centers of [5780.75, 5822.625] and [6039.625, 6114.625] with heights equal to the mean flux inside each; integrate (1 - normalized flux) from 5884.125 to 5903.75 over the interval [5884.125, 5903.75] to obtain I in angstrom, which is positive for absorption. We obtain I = 9.83 angstrom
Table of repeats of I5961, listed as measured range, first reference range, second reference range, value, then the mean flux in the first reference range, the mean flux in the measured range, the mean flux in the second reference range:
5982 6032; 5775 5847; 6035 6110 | 0.08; 2.23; 2.12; 2.3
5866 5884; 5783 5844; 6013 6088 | 0.21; 2.25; 1.85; 2.27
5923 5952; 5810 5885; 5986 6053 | 0.09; 2.06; 1.95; 2.18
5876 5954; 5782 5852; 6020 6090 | 0.31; 2.23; 1.69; 2.28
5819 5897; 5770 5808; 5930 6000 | 0.16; 2.27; 1.87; 2.01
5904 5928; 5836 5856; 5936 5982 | 0.14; 2.16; 1.81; 1.99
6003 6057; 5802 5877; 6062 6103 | 0.03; 2.13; 2.22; 2.31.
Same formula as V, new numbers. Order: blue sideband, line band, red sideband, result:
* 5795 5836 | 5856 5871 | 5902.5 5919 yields 0.047 mag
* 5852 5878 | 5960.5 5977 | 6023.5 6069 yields 0.069 mag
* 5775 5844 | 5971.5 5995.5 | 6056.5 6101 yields 0.136 mag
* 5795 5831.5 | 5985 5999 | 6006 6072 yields 0.076 mag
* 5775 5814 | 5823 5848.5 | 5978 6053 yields 0.031 mag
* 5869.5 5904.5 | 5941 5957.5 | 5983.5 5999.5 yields -0.105 mag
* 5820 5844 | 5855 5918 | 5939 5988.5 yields 0.278 mag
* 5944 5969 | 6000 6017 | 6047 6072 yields 0.017 mag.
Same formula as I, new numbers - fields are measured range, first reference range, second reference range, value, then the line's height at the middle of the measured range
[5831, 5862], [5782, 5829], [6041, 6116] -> 2.0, 2.27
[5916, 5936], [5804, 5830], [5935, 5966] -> 1.5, 2.03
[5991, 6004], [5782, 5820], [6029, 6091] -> 0.9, 2.29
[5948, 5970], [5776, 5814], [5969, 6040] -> 1.7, 2.15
